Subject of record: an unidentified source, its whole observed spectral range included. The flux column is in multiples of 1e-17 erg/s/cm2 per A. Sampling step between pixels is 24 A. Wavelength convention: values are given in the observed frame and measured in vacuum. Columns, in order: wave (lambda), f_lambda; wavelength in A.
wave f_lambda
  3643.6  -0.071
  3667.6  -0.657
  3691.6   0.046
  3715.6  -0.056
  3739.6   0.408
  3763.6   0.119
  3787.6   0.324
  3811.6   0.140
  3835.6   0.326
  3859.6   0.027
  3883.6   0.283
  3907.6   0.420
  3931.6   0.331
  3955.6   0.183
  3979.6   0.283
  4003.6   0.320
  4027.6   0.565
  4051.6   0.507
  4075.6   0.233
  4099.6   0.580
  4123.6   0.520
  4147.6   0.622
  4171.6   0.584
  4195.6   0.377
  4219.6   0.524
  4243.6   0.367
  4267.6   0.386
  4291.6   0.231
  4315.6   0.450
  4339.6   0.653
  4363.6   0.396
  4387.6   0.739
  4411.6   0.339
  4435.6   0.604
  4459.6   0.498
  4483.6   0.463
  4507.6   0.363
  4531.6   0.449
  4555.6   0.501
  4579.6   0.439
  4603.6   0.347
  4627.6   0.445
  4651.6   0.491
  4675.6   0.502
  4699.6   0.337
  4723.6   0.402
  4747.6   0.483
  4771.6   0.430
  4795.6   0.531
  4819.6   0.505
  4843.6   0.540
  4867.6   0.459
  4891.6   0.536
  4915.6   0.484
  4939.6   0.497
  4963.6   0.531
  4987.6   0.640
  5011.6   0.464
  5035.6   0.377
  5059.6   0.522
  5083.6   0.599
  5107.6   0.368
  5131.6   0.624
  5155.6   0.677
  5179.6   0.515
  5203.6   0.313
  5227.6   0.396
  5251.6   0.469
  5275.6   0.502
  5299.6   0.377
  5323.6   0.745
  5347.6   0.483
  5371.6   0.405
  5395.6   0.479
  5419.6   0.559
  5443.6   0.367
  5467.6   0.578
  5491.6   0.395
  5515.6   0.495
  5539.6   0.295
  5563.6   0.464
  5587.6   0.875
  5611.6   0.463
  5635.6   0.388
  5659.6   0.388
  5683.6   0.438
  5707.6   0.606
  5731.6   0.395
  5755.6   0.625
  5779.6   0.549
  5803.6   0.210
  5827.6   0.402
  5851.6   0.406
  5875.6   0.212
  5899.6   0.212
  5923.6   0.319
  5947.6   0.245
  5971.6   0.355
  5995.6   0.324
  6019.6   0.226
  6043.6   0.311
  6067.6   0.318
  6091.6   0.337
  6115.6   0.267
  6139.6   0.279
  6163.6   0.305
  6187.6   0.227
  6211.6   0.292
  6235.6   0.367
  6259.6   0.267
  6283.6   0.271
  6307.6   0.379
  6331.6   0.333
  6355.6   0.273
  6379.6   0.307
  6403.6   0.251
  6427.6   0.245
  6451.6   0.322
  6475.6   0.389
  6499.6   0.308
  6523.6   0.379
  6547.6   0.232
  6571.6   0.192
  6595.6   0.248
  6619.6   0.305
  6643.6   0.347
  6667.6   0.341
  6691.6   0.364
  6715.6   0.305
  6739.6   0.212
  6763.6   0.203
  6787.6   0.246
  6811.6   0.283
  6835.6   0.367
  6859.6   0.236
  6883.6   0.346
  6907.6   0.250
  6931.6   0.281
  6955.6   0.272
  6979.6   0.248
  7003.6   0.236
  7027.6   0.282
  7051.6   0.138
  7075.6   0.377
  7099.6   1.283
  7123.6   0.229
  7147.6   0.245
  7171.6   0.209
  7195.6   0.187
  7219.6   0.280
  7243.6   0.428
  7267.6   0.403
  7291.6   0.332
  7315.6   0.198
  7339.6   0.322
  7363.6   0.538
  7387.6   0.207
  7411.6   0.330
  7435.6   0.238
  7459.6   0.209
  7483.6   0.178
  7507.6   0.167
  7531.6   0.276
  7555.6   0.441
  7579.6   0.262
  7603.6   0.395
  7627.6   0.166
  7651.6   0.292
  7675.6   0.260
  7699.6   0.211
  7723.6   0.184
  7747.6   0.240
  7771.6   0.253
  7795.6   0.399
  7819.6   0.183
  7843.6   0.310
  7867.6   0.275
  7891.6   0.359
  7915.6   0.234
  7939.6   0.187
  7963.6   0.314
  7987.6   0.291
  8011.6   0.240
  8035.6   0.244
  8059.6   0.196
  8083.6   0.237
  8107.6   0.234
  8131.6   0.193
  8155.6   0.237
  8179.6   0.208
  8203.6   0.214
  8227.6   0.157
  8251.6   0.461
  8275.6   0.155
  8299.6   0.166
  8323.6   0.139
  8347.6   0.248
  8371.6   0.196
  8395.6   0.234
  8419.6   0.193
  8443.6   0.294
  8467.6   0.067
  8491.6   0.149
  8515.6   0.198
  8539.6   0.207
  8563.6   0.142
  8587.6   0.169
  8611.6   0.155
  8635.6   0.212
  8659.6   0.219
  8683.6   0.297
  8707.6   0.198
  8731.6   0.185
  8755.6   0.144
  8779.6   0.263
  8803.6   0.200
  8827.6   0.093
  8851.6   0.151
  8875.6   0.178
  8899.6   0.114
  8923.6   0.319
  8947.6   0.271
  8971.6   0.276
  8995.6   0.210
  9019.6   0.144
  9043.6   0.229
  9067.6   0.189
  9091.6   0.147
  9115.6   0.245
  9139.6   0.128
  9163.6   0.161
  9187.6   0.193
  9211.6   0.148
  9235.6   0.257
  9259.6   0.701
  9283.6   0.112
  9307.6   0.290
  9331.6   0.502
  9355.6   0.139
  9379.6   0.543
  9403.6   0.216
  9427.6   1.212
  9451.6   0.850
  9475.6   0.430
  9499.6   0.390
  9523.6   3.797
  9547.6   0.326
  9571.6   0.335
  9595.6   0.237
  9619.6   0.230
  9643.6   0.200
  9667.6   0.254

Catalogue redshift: 0.90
